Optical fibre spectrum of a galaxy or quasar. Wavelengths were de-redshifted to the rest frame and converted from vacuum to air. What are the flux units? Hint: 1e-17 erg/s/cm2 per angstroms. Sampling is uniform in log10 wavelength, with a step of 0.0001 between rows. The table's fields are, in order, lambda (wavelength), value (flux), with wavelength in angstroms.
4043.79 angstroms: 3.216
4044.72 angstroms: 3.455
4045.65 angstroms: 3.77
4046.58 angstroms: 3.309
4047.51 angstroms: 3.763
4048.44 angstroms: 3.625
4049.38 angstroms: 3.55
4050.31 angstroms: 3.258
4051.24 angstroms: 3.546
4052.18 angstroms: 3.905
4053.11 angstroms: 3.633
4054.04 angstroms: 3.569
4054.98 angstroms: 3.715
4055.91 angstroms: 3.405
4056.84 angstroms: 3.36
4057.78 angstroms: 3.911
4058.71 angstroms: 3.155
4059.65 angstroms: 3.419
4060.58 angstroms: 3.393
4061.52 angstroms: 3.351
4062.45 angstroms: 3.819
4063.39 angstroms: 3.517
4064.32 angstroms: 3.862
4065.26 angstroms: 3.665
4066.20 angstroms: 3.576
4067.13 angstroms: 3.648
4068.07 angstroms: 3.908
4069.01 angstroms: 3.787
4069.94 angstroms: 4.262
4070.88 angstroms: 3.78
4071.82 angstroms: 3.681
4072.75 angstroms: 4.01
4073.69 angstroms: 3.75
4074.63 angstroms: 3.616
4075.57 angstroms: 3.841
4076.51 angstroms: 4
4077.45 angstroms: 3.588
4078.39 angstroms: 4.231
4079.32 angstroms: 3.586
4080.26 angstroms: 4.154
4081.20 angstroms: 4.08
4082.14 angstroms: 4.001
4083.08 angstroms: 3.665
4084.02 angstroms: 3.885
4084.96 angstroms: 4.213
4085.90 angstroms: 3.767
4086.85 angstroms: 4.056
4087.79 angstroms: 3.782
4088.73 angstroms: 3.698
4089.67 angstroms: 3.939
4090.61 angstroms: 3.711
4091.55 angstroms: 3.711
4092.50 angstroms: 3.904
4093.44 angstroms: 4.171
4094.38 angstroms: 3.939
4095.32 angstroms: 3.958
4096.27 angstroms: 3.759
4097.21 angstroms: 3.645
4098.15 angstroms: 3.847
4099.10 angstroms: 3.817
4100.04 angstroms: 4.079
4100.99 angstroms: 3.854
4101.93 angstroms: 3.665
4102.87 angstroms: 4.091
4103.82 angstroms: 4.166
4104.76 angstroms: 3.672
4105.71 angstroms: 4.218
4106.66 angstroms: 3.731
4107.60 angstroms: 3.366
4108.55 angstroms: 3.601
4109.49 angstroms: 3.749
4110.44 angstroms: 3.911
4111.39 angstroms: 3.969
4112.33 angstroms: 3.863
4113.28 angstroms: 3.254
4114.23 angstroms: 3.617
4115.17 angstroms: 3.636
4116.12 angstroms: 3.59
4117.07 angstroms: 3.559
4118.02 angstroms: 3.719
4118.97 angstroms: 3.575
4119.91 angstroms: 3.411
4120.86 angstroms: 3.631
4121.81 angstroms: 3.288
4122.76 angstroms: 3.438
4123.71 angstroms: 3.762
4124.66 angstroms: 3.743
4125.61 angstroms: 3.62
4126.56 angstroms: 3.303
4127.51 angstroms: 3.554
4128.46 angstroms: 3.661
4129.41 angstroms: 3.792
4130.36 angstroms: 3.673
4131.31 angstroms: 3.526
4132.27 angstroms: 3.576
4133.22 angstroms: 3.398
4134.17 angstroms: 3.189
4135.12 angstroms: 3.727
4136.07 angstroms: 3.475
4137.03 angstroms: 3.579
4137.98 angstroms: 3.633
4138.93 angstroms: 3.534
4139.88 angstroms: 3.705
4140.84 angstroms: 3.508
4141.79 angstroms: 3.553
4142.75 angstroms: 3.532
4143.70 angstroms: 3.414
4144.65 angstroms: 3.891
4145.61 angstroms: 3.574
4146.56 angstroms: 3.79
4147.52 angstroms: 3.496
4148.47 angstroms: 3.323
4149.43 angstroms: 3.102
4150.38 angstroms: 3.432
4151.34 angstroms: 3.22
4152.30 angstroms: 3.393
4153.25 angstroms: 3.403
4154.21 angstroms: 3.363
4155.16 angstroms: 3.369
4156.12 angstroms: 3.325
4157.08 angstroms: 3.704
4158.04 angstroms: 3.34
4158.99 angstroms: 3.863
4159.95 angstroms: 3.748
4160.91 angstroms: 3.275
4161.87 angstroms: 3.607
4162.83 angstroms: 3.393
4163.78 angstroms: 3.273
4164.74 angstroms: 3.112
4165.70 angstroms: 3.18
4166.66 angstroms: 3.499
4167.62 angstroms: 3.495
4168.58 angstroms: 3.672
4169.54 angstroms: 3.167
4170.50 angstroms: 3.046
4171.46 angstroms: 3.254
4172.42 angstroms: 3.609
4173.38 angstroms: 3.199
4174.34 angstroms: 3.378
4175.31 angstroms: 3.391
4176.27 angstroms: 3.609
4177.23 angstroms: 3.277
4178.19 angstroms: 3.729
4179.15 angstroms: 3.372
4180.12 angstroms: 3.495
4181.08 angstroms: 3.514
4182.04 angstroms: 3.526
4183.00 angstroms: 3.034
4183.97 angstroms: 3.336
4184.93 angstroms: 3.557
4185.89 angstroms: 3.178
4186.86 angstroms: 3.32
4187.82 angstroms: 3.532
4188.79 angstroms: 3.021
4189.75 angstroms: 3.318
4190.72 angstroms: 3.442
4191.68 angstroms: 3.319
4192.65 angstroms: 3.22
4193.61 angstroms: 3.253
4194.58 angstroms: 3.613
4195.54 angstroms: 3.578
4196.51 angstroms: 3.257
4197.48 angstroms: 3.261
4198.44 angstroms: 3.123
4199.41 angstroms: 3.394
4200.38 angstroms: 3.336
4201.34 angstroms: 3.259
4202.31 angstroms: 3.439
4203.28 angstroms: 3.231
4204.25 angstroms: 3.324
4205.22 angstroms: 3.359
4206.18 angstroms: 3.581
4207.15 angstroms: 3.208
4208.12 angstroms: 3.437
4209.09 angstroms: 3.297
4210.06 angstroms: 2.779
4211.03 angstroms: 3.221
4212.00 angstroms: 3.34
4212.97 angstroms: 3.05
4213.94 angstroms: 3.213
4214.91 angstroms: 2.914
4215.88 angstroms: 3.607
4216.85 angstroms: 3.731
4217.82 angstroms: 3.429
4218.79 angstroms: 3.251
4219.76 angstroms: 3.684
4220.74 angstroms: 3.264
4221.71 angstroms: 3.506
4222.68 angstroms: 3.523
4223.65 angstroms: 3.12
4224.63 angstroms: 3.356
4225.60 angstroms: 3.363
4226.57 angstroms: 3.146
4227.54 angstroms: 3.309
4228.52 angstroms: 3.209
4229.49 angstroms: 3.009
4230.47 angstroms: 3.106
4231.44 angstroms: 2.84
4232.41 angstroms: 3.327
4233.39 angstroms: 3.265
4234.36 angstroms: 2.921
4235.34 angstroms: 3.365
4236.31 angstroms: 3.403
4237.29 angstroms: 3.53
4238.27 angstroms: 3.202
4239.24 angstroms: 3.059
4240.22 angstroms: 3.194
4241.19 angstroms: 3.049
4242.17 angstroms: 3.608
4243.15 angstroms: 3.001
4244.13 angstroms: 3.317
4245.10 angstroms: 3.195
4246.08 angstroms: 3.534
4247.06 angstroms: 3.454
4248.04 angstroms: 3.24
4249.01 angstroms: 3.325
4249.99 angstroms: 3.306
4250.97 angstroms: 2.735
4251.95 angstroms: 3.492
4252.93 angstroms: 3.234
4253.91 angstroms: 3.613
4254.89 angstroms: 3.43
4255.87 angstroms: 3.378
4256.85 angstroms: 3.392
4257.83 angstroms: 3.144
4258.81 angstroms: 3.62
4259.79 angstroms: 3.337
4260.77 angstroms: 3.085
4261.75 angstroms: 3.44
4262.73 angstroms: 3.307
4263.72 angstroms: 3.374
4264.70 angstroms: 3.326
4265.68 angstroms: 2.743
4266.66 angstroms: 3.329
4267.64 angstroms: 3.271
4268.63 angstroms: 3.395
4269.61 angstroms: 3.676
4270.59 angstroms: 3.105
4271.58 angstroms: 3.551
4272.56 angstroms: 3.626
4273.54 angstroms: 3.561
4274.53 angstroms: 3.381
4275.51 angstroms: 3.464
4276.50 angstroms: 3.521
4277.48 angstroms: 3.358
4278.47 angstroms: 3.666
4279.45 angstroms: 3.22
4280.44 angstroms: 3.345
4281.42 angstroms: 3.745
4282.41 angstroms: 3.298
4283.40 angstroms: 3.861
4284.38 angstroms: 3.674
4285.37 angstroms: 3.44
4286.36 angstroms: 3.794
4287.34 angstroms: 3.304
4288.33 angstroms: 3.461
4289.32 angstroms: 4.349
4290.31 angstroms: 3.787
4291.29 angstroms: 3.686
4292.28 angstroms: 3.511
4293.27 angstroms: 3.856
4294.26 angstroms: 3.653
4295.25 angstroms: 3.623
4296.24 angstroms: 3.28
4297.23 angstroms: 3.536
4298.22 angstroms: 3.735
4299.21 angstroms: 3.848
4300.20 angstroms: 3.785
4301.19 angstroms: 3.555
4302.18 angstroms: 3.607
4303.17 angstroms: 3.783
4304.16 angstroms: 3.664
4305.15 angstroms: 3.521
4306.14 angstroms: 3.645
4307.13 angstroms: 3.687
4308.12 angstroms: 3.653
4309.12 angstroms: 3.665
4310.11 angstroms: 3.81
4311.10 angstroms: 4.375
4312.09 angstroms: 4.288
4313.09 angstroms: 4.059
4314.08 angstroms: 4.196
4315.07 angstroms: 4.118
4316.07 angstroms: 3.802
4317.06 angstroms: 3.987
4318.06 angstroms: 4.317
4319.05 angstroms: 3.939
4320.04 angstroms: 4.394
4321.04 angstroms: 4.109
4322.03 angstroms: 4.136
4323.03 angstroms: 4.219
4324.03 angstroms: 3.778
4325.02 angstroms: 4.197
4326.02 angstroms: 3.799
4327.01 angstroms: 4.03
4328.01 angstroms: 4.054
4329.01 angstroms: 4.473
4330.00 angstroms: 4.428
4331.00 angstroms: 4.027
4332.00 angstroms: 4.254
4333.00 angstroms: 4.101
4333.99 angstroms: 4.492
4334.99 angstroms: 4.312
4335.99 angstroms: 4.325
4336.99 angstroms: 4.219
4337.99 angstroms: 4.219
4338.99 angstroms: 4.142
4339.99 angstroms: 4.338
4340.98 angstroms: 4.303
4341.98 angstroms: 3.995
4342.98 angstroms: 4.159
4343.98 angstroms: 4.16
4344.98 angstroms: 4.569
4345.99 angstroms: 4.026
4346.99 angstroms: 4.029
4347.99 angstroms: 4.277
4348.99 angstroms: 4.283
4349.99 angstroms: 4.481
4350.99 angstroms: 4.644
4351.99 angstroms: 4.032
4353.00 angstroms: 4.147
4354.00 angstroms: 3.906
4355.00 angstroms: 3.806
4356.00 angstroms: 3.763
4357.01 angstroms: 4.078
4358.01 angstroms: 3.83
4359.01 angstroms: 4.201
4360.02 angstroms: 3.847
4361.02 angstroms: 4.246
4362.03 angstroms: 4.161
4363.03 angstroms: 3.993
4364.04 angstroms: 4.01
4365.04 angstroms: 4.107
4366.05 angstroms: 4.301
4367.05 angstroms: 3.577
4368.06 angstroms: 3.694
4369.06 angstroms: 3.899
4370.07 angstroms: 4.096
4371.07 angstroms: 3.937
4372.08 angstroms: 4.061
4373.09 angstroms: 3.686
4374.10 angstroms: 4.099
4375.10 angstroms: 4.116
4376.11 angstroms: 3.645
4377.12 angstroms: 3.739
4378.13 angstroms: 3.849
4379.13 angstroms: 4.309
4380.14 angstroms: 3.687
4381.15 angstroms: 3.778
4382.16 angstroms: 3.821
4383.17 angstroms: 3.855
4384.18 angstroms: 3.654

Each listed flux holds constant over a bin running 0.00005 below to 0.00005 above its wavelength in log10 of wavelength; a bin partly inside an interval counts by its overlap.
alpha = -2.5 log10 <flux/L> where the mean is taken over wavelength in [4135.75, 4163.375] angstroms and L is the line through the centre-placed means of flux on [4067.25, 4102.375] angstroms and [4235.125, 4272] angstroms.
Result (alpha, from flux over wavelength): 0.05 mag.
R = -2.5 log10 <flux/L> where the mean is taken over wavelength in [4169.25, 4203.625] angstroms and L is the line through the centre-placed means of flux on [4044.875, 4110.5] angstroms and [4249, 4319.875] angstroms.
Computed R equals 0.10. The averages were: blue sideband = 3.76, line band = 3.35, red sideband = 3.59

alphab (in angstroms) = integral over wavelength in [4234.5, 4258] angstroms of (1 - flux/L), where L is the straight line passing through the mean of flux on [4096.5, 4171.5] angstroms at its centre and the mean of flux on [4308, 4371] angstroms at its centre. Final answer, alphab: 3.5 angstroms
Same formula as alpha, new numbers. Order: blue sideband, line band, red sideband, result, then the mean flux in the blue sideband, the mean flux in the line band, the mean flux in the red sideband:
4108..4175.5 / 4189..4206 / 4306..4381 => 0.101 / 3.51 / 3.34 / 4.07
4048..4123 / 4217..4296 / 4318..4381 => 0.173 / 3.74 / 3.38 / 4.09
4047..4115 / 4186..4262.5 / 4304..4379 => 0.190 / 3.77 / 3.3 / 4.06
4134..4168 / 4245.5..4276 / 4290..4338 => 0.135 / 3.48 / 3.35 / 3.95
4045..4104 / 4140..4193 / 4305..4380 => 0.136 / 3.76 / 3.41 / 4.07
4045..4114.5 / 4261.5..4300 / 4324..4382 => 0.139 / 3.76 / 3.52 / 4.08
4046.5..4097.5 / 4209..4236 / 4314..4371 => 0.212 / 3.75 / 3.26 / 4.12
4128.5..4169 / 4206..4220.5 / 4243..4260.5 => 0.025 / 3.49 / 3.31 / 3.32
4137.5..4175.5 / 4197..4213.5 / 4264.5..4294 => 0.064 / 3.44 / 3.27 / 3.51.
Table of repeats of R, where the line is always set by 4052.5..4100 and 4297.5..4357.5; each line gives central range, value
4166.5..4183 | 0.142 mag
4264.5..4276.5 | 0.183 mag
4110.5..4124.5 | 0.064 mag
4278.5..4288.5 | 0.141 mag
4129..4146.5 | 0.080 mag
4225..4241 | 0.229 mag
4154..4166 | 0.131 mag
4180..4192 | 0.165 mag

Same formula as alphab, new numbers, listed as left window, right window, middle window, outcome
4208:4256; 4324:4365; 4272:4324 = 0.6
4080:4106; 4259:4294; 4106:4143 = 2.3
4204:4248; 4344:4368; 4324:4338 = -0.9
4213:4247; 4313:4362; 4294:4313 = 0.7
